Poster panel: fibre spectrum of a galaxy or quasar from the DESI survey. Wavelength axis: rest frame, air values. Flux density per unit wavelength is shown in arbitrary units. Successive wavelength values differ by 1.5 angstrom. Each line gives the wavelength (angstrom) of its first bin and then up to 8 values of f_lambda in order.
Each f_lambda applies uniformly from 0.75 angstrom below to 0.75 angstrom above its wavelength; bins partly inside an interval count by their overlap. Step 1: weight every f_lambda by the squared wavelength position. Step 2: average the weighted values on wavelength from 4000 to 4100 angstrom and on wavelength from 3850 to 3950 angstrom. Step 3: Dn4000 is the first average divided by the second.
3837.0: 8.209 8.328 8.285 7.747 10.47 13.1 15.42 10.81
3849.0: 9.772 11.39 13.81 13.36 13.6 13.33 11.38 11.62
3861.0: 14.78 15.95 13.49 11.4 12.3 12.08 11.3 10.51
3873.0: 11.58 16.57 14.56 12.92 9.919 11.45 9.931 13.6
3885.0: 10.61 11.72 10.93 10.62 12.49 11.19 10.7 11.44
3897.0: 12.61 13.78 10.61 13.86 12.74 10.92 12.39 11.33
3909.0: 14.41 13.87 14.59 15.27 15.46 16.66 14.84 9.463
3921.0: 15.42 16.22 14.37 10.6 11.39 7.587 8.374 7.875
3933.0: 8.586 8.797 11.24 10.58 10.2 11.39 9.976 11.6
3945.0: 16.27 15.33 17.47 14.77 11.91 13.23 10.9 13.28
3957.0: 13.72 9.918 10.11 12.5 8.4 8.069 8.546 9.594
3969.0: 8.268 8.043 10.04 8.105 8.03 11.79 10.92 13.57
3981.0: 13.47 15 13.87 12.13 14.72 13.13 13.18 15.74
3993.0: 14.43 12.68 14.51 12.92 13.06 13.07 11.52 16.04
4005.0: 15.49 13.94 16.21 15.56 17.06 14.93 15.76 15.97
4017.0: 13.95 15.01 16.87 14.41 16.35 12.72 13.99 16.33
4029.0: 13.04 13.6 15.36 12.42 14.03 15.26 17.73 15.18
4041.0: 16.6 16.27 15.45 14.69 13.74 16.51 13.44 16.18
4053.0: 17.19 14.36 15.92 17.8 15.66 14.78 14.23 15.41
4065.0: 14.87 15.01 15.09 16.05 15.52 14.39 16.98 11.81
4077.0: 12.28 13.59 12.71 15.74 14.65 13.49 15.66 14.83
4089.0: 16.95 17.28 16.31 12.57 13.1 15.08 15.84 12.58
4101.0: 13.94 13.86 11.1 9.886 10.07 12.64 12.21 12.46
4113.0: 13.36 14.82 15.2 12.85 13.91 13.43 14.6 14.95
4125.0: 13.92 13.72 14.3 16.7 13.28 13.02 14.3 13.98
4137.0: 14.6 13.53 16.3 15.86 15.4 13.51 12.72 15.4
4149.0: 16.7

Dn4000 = 1.30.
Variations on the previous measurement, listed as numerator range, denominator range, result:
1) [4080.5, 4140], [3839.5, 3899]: 1.31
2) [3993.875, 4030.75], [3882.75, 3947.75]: 1.26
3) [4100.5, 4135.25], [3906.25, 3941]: 1.22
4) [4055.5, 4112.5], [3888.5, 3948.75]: 1.26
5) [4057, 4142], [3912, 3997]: 1.27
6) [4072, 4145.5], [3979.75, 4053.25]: 1.00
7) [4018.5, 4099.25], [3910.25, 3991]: 1.33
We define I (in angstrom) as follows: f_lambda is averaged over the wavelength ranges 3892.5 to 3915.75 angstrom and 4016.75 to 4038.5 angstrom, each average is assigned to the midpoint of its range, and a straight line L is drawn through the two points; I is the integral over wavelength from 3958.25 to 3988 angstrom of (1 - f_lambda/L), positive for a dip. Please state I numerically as 6.7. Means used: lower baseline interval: 12.9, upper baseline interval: 14.7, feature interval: 10.8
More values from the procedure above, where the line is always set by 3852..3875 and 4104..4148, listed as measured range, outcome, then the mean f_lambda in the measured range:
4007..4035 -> -3.20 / 14.9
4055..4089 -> -3.25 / 14.9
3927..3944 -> 4.43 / 9.7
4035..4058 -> -3.71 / 15.7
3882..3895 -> 1.57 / 11.4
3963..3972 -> 3.13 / 8.62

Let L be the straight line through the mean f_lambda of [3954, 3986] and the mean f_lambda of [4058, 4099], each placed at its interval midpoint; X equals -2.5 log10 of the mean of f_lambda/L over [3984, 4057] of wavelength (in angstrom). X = -0.167 mag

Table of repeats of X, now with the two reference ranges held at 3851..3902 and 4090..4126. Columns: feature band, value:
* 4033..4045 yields -0.17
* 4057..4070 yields -0.16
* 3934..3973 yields 0.13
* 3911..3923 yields -0.17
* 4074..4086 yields -0.03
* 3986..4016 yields -0.12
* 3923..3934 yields 0.26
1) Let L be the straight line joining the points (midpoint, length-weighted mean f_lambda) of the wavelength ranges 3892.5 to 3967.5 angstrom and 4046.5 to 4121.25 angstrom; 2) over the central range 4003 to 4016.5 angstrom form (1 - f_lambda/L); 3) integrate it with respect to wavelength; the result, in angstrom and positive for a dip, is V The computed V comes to -2.41 angstrom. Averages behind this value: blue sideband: 12.1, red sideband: 14.3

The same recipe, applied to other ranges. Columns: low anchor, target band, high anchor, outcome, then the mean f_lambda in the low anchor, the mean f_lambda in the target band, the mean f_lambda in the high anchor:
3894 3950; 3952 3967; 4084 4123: 2.26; 12.5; 10.8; 13.8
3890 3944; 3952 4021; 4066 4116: 0.39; 12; 12.8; 14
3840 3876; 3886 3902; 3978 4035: 1.34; 12.4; 11.8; 14.3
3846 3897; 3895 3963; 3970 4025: 2.66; 12.2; 12.4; 13.7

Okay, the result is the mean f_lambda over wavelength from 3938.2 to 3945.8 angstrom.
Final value 11.9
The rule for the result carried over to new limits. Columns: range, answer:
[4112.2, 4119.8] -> 14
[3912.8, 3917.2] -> 15.8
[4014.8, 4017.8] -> 14.9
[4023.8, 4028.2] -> 14.3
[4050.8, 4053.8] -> 16.7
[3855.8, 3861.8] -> 12.8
